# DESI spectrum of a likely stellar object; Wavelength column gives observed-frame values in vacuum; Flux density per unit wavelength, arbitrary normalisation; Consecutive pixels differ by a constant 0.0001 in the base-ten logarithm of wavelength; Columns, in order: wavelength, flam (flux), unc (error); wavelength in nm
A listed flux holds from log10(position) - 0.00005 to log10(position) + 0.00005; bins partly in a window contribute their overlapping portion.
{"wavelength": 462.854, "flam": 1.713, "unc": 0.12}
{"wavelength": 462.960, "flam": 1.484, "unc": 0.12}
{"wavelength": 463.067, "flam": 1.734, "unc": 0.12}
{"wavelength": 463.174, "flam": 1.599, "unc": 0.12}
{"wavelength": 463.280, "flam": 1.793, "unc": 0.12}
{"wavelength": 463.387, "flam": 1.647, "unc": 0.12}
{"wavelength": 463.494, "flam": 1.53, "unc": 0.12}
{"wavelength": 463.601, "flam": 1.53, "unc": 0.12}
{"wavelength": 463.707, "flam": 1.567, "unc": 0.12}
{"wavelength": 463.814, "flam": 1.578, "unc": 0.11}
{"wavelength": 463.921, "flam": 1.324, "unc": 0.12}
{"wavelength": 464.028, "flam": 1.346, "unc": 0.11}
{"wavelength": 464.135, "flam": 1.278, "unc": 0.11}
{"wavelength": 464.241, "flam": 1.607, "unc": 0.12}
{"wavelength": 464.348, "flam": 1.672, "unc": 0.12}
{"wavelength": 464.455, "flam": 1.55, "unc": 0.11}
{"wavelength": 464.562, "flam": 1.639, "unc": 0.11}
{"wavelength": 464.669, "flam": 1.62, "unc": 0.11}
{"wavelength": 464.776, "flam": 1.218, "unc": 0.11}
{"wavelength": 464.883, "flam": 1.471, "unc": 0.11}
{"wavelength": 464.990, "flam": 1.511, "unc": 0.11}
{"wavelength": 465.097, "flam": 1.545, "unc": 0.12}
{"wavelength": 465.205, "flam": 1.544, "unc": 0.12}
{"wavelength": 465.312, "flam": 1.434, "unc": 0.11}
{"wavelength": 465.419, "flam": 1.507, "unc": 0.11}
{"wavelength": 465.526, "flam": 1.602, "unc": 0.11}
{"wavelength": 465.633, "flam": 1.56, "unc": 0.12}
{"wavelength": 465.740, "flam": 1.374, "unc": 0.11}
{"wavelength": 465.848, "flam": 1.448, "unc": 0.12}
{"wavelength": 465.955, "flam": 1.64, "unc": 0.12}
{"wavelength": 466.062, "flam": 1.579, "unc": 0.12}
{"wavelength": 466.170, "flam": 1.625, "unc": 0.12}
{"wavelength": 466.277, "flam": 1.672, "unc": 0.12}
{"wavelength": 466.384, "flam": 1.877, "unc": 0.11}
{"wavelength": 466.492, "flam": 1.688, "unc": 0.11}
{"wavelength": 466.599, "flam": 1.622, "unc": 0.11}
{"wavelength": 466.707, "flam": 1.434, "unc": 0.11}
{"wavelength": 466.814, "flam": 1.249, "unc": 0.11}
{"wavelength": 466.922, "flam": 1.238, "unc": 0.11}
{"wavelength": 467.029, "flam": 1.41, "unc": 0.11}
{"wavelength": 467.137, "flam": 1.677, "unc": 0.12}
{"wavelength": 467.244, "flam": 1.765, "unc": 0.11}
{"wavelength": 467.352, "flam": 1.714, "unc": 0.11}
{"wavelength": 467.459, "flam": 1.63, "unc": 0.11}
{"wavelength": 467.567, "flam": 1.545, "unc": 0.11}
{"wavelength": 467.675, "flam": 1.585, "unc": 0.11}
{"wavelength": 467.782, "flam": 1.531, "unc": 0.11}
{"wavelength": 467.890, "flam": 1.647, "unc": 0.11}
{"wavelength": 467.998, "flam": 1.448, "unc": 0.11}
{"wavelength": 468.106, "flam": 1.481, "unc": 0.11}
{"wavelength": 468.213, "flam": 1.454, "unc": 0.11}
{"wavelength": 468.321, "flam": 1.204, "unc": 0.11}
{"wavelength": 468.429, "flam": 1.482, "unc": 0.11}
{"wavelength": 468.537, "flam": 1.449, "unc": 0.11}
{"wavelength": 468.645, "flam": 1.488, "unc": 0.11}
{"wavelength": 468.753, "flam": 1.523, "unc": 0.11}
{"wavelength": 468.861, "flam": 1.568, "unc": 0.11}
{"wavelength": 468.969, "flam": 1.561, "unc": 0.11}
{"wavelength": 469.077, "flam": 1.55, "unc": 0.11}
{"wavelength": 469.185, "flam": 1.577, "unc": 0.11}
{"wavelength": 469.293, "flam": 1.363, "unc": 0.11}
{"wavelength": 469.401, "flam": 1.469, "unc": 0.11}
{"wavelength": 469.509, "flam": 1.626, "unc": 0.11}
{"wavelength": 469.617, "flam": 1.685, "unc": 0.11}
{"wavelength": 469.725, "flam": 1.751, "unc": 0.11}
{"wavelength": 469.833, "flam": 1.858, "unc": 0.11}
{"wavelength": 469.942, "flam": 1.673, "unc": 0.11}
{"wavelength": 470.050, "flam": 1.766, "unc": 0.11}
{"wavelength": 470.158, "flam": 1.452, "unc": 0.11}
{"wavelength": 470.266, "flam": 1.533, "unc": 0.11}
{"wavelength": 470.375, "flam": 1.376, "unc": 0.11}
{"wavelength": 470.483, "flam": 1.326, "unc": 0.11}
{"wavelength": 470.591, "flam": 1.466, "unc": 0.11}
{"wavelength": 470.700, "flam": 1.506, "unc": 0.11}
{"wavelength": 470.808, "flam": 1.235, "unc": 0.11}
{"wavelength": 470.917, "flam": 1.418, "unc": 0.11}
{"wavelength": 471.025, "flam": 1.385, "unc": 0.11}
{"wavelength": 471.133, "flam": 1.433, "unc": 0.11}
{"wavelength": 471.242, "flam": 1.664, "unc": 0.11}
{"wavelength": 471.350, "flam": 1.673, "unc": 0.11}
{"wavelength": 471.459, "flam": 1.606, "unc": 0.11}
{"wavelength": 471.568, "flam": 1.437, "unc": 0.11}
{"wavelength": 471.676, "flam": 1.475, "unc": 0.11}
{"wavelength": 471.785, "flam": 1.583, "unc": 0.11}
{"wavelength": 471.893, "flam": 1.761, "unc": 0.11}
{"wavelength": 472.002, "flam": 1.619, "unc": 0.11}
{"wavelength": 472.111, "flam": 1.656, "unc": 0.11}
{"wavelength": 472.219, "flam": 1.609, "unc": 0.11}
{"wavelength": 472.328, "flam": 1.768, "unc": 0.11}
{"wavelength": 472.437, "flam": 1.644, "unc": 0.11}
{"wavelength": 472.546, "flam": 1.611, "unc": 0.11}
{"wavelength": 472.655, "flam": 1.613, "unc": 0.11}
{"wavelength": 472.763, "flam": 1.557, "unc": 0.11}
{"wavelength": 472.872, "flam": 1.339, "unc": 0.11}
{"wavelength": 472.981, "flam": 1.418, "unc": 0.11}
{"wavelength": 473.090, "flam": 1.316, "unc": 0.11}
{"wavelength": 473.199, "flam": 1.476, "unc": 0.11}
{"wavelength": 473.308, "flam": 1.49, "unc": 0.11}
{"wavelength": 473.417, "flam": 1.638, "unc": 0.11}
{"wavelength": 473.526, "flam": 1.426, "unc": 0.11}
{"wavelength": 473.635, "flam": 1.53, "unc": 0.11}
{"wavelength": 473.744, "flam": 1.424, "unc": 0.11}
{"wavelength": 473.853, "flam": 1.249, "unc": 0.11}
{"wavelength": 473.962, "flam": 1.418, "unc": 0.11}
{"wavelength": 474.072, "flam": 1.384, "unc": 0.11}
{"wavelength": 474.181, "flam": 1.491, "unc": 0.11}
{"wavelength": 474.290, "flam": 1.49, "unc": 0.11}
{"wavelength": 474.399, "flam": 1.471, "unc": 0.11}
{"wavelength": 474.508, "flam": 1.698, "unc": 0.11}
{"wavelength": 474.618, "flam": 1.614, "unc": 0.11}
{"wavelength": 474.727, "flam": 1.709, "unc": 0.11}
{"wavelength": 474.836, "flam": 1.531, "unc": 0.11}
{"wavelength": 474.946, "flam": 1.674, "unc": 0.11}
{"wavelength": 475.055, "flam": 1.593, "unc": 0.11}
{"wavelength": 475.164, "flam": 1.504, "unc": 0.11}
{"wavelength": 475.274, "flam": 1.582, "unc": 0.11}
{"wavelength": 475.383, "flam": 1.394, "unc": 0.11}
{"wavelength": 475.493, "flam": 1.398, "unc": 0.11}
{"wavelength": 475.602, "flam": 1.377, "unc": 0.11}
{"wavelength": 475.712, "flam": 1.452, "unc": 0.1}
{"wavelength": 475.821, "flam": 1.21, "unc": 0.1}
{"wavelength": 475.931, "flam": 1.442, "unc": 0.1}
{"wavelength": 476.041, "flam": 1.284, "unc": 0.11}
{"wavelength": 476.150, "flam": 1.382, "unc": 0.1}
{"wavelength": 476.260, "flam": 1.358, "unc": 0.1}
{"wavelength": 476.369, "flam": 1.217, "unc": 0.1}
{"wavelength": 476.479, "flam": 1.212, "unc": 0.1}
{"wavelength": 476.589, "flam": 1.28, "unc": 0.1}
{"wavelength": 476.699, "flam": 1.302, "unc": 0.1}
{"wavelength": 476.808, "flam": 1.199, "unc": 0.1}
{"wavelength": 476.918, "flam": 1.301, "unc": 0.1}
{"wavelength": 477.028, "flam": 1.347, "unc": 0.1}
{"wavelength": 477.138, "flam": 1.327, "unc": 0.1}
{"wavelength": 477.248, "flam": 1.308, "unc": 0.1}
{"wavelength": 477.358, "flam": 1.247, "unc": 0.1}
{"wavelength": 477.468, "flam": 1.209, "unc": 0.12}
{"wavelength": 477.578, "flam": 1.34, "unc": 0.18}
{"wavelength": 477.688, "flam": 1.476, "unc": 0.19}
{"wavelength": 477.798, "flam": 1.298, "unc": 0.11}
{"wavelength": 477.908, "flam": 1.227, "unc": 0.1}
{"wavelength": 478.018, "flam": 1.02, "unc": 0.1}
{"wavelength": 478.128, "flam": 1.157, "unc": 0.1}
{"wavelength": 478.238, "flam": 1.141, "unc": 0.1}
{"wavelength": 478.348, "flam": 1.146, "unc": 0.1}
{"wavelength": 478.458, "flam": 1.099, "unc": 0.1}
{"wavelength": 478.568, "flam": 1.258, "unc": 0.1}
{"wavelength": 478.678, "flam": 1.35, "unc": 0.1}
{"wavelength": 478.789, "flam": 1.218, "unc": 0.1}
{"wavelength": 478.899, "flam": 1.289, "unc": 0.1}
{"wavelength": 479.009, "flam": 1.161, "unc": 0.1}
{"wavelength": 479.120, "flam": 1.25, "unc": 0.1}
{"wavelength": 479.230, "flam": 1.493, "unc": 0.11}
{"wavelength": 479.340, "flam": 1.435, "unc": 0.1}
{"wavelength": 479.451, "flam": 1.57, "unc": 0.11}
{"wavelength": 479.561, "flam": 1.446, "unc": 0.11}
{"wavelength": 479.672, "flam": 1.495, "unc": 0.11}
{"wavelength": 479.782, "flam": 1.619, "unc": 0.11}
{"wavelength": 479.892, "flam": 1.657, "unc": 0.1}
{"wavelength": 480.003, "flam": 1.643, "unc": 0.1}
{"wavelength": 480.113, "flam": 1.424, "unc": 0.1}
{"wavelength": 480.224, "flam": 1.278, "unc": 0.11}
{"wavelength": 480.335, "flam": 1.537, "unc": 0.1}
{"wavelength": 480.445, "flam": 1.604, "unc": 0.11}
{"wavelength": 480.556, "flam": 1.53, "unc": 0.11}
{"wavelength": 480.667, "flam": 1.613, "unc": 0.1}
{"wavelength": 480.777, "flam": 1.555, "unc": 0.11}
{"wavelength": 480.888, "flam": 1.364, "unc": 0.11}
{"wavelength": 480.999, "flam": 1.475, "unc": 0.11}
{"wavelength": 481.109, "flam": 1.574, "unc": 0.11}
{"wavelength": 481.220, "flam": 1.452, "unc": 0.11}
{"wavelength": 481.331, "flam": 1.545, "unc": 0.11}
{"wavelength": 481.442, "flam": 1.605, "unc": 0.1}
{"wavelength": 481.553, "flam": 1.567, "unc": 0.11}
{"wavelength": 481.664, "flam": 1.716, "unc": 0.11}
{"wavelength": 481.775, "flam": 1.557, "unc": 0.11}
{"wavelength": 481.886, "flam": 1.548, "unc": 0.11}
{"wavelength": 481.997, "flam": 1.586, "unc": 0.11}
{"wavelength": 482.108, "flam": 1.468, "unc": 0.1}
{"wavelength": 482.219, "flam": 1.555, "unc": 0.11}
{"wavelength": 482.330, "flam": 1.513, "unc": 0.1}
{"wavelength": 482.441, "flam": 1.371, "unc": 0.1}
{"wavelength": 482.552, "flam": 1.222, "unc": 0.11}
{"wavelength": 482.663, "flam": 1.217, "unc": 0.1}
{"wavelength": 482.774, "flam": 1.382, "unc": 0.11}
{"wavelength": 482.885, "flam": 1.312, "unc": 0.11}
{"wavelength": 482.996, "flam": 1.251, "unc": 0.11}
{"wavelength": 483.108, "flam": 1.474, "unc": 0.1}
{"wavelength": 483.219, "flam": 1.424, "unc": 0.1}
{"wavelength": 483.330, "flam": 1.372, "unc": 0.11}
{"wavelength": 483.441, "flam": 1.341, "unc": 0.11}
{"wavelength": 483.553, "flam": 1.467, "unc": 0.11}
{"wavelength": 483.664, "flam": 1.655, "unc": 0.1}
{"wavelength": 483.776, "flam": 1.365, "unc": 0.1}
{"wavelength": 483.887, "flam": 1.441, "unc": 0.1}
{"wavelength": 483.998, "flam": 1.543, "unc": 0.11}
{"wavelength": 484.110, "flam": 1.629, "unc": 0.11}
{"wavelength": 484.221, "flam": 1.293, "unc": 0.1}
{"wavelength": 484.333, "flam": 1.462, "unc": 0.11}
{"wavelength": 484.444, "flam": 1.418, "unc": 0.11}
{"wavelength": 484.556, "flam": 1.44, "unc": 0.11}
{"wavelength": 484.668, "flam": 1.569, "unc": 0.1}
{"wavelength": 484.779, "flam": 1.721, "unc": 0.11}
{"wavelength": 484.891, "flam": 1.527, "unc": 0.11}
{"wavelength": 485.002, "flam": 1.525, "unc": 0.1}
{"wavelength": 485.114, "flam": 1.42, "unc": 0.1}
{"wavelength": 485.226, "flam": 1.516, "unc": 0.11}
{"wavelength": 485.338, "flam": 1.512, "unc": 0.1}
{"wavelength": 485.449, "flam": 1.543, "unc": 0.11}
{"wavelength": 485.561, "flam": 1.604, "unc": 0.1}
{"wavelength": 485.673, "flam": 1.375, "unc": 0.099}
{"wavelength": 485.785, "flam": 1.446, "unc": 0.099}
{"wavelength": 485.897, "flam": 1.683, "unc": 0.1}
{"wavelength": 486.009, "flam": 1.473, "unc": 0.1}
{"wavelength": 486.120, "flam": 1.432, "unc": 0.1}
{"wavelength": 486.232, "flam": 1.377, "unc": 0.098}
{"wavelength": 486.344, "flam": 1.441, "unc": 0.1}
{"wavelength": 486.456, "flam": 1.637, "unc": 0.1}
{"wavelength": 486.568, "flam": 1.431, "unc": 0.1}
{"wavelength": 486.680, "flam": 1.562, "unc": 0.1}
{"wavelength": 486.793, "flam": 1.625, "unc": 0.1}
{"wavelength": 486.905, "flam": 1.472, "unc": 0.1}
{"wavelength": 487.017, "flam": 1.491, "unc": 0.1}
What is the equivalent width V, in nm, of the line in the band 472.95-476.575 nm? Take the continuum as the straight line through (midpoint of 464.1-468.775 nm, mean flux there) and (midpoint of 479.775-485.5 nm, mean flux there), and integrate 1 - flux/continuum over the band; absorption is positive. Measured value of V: 0.14 nm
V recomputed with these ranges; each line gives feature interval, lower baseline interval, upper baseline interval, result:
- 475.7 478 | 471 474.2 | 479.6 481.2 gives 0.341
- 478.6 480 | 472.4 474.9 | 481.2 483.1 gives 0.051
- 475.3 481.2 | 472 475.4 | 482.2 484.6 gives 0.455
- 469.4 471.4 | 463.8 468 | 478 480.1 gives -0.097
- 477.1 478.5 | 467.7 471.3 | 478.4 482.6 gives 0.234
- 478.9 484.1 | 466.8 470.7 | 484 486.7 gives 0.132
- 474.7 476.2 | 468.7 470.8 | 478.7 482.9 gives 0.048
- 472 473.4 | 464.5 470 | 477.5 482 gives -0.053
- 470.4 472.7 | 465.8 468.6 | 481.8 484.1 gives -0.051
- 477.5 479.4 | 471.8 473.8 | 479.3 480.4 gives 0.329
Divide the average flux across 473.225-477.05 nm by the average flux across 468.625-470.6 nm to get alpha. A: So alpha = 0.9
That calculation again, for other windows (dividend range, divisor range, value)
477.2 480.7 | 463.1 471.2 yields 0.89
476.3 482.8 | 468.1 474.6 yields 0.91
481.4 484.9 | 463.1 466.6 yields 0.95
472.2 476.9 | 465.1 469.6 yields 0.95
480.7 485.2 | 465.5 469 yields 0.96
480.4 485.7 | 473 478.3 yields 1.07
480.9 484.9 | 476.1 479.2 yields 1.17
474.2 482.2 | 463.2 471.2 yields 0.93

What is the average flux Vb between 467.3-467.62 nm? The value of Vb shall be 1.63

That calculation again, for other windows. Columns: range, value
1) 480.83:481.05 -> 1.42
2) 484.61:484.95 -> 1.61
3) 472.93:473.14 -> 1.37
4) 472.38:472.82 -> 1.61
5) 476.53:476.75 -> 1.29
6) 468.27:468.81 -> 1.43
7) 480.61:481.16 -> 1.52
